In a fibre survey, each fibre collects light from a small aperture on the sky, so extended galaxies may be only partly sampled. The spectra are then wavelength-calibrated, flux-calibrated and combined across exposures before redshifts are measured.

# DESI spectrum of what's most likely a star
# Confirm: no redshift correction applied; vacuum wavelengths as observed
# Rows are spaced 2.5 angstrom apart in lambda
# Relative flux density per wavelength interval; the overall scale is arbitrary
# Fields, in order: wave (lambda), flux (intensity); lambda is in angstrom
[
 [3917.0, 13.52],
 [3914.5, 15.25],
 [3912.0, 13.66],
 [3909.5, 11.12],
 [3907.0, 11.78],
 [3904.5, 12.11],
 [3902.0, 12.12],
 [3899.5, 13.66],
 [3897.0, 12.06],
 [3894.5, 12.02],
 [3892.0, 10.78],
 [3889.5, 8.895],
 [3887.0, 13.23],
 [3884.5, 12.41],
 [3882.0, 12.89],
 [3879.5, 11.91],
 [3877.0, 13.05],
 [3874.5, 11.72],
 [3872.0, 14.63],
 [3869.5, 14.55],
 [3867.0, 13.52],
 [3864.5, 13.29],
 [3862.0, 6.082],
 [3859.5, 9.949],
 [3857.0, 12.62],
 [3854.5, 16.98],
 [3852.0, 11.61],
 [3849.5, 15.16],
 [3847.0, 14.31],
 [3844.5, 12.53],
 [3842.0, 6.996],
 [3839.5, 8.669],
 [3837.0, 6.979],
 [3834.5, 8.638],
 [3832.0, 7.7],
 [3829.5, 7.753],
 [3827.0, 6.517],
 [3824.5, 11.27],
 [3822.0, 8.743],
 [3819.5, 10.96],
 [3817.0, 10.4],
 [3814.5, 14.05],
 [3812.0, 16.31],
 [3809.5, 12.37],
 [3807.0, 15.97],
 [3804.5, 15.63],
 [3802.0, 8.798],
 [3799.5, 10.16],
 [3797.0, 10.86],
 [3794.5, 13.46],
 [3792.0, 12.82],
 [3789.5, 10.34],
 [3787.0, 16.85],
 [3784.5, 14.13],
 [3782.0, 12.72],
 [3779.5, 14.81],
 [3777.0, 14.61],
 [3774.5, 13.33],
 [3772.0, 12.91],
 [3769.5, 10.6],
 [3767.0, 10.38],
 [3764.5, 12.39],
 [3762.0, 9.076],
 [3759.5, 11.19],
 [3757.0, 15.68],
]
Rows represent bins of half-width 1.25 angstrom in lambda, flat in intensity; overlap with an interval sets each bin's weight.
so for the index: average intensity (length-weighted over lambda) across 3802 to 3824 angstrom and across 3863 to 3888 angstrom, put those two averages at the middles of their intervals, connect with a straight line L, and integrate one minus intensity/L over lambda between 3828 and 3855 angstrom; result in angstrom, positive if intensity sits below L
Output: 5.12 angstrom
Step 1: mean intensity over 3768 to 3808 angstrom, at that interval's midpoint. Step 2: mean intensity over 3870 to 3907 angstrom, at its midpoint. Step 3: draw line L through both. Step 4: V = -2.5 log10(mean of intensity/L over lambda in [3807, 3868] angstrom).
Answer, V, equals 0.14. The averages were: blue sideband 13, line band 11.1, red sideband 12.3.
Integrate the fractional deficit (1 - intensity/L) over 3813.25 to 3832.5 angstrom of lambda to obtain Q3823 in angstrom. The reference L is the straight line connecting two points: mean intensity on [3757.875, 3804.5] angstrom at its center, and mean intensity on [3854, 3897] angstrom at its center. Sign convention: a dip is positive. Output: 3.9 angstrom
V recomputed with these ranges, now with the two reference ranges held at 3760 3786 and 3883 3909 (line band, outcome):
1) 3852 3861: -0.06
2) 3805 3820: -0.11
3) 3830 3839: 0.48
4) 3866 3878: -0.13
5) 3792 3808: -0.01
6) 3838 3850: 0.09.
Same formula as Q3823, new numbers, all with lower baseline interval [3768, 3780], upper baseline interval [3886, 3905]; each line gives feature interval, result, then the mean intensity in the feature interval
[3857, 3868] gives 1.2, 10.9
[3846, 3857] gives -1.8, 14.3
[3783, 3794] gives -0.5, 13.5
